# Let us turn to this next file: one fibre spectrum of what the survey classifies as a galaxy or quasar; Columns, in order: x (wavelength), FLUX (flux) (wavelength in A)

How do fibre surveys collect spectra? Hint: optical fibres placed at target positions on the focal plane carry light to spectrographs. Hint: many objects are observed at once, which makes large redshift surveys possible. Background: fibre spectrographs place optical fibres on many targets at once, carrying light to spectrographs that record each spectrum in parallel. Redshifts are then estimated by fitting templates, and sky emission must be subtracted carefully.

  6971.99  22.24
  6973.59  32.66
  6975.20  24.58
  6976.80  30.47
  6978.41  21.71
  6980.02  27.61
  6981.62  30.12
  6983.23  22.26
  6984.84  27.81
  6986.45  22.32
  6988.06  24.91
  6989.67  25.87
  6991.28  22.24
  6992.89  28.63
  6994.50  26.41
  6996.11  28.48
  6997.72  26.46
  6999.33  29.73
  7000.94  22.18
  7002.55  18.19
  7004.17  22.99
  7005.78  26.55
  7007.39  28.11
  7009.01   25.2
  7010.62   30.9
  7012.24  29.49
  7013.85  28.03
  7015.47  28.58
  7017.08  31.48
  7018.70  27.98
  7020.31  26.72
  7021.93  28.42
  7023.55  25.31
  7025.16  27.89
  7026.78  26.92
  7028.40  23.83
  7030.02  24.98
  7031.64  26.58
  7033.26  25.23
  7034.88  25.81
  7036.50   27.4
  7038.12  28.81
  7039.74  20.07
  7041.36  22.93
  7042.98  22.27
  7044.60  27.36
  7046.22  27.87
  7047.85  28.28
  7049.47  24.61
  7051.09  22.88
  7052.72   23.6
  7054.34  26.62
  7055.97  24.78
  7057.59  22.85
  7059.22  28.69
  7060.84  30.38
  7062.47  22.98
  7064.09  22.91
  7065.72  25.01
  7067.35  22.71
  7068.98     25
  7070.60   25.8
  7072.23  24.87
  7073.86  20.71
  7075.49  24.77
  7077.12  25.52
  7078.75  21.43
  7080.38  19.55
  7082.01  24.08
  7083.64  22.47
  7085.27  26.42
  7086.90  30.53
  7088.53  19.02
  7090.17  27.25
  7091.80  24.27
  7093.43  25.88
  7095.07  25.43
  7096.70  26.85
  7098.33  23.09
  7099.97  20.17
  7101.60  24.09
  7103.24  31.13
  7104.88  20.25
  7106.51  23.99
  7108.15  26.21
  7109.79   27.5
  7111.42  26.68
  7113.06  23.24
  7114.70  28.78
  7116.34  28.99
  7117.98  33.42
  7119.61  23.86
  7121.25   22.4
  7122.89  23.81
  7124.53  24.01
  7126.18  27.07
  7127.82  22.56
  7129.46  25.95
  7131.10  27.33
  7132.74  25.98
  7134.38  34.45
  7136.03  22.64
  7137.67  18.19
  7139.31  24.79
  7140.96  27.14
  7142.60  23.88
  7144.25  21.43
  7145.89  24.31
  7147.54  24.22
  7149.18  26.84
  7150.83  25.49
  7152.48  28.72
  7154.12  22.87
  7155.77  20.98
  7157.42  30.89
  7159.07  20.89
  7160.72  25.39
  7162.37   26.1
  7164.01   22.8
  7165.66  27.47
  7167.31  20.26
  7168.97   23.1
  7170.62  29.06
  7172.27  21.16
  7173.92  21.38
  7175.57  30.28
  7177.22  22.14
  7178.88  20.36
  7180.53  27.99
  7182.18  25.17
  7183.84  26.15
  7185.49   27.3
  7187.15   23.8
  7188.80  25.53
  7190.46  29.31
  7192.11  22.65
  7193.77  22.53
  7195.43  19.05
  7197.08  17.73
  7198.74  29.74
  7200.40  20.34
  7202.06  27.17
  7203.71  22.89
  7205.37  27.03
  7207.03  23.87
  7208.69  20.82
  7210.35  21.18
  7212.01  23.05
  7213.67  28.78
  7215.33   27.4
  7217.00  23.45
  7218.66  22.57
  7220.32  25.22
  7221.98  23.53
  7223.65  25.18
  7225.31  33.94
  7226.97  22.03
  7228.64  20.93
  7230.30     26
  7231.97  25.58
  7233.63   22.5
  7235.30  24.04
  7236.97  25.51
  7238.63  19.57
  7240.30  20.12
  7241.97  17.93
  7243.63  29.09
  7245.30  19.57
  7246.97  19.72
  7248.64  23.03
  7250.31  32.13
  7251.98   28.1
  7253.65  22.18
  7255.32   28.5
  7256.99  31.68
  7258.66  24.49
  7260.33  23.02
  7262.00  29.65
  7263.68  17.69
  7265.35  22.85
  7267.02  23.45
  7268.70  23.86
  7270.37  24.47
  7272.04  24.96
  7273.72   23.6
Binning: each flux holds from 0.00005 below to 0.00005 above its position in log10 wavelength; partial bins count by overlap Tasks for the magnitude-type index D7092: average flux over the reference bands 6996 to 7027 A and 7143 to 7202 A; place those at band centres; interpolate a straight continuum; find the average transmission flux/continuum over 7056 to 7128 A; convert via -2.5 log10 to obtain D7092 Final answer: 0.031 mag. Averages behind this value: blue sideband 27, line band 24.9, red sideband 24.4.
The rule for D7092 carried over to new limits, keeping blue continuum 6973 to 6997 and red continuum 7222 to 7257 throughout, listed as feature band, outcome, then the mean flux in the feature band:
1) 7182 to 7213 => 0.04 mag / 24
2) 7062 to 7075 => 0.08 mag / 23.8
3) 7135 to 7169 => 0.04 mag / 24.3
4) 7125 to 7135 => -0.07 mag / 27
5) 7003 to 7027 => -0.06 mag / 27.5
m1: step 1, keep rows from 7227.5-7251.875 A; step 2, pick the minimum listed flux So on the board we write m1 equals 17.93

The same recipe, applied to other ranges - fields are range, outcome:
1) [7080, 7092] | 19.02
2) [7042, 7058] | 22.27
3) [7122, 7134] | 22.56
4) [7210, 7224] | 21.18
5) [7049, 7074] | 20.71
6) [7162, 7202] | 17.73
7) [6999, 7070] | 18.19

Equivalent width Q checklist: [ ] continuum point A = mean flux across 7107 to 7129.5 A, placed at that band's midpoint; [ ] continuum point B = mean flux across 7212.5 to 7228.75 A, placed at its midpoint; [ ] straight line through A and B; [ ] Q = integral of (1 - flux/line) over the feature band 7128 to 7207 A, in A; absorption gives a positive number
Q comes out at 3.3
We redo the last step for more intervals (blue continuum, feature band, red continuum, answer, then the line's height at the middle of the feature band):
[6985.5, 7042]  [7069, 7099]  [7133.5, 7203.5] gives 1.3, 25.4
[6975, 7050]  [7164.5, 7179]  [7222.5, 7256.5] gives 0.5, 24.9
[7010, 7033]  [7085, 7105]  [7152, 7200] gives 0.8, 26.1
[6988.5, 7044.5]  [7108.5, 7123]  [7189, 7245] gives -0.9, 25.1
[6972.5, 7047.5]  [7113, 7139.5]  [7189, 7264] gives -0.6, 25.2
